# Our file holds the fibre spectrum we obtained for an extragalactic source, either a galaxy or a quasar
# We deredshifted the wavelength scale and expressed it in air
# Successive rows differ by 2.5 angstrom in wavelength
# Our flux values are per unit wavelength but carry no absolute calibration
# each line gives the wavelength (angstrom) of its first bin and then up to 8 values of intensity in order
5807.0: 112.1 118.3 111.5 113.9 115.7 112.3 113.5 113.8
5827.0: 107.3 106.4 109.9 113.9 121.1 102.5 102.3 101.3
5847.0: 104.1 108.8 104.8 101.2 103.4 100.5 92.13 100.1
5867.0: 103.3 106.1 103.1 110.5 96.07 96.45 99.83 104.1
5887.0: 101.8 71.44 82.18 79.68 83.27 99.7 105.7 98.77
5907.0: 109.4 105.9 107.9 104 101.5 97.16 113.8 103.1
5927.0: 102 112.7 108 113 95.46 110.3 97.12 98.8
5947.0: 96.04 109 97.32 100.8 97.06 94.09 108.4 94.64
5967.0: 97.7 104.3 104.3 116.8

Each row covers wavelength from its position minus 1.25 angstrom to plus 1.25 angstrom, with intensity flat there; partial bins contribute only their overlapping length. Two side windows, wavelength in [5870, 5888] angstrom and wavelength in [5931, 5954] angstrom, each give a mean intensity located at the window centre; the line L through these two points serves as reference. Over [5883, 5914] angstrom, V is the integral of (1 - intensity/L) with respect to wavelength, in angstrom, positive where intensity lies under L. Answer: 1.8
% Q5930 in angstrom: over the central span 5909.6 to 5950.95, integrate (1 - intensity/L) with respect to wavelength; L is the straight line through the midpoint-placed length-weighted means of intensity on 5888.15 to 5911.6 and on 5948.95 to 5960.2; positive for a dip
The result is -3.3 angstrom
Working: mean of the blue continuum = 93.5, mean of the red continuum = 99.3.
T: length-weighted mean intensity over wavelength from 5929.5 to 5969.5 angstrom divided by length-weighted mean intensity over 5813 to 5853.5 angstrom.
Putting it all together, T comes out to 0.93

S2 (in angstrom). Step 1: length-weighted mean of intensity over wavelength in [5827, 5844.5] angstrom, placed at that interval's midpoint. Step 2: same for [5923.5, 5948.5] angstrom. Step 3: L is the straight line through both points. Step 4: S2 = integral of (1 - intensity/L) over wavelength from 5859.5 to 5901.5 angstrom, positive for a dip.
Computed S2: 4.2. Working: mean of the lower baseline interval 109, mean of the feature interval 95.9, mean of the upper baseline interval 104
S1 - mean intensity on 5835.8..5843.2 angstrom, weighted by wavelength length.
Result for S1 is 109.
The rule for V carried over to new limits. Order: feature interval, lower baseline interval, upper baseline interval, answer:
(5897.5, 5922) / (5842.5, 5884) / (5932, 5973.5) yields -0.4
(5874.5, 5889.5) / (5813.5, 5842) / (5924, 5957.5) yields 1.3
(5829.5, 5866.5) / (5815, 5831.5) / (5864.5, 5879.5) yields 0.8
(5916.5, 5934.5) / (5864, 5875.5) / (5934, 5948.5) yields -0.7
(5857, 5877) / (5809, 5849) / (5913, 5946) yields 1.1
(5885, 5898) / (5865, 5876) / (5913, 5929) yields 2.5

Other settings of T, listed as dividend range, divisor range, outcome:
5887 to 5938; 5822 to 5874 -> 0.95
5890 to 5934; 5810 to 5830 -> 0.90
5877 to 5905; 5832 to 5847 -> 0.86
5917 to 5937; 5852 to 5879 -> 1.04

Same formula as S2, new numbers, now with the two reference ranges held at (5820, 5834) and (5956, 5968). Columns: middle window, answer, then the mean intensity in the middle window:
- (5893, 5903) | 1.2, 91.5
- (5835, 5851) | 0.3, 107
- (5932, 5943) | -0.4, 105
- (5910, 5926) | -0.4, 105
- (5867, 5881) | 0.5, 102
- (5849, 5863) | 0.8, 102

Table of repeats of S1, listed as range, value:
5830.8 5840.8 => 112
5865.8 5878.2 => 104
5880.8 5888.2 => 102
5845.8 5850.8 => 106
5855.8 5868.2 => 99.9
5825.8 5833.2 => 108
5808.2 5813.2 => 115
